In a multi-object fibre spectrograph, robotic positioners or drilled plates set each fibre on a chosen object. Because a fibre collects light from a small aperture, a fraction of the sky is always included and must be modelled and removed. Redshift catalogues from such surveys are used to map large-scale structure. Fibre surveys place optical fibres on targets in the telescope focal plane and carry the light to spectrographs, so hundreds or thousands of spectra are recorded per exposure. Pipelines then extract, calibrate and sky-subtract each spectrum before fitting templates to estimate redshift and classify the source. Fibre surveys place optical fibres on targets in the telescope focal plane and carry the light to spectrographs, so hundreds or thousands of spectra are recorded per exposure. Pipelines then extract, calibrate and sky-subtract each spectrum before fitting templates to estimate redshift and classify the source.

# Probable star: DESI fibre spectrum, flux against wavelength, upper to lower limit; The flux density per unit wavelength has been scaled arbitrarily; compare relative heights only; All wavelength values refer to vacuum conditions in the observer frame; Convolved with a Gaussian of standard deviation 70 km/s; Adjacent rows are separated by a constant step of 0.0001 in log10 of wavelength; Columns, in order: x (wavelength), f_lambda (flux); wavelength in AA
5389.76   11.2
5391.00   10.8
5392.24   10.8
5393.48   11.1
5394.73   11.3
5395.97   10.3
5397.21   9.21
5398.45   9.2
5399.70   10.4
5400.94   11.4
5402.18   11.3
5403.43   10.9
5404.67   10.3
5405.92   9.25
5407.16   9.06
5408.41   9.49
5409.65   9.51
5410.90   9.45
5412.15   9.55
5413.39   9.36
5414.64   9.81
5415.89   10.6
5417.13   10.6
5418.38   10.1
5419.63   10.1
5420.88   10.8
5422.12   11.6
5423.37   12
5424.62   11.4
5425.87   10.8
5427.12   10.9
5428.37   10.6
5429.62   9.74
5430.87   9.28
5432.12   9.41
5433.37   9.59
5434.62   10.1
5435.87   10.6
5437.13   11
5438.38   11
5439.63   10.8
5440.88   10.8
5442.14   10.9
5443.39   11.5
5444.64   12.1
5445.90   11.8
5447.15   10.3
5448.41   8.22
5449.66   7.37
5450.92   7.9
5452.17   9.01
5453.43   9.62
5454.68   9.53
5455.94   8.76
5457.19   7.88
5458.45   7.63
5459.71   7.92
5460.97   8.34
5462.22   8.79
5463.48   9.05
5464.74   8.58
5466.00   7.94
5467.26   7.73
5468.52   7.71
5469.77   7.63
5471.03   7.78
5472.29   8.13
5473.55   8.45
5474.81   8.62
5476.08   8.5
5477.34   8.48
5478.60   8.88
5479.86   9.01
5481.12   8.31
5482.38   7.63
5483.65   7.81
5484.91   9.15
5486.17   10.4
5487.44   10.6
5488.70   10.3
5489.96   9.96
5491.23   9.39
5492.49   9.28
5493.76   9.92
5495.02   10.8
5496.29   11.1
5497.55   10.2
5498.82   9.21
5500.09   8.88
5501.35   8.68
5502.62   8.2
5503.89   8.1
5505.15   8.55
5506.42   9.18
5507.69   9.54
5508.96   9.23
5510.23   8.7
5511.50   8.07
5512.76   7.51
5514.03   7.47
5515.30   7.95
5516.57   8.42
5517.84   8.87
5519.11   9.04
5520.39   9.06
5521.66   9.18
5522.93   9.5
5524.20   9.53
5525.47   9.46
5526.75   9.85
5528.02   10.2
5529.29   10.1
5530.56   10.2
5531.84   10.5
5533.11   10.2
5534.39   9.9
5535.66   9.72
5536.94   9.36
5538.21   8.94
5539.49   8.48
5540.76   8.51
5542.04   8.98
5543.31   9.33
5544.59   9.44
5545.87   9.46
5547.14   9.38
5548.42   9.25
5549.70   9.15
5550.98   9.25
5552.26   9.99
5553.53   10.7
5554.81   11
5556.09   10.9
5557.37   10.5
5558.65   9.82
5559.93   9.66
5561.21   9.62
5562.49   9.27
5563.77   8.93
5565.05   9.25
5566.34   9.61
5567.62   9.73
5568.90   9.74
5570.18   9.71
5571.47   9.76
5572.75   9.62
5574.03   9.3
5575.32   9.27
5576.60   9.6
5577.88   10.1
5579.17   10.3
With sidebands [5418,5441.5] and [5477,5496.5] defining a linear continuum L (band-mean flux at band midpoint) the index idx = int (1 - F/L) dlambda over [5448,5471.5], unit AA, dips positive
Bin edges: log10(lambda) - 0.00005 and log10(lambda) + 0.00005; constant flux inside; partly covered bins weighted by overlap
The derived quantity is 4.0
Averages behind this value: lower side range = 10.6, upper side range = 9.42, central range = 8.29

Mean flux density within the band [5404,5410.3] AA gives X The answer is 9.53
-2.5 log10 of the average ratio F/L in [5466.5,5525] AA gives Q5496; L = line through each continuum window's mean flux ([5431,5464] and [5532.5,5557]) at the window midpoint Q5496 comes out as 0.08 mag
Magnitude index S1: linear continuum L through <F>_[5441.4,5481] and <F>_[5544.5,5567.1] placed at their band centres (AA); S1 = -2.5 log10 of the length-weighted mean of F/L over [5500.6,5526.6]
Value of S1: 0.07 mag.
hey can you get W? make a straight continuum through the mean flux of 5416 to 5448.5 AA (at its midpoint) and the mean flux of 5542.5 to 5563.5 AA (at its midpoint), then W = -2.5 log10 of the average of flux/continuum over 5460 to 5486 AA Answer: 0.23 mag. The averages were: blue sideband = 10.7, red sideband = 9.78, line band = 8.36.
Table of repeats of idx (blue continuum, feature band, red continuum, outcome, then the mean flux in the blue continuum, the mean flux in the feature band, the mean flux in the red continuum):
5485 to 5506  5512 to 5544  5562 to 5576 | 1.1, 9.58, 9.21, 9.47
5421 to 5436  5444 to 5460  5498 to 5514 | 1.4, 10.5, 9.11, 8.63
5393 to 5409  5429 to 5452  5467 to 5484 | -2.4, 10.2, 10.1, 8.21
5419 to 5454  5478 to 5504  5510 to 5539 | 0.8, 10.3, 9.35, 9.21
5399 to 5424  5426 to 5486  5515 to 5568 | 5.1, 10.3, 9.19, 9.54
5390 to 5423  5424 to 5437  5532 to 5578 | -0.1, 10.3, 10.3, 9.6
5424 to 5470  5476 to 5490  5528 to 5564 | 0.8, 9.53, 9.08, 9.68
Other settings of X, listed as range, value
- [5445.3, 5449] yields 10.1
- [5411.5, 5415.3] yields 9.57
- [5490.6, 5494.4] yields 9.55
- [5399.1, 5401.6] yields 10.9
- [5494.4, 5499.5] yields 10.3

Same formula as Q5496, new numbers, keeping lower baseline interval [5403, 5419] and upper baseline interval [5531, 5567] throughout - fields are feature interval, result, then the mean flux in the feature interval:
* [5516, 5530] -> 0.03 mag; 9.39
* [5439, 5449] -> -0.11 mag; 10.8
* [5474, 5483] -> 0.15 mag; 8.49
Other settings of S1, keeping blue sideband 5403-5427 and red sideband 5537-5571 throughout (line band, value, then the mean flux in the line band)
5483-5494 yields 0.029 mag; 9.63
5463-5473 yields 0.233 mag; 8.06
